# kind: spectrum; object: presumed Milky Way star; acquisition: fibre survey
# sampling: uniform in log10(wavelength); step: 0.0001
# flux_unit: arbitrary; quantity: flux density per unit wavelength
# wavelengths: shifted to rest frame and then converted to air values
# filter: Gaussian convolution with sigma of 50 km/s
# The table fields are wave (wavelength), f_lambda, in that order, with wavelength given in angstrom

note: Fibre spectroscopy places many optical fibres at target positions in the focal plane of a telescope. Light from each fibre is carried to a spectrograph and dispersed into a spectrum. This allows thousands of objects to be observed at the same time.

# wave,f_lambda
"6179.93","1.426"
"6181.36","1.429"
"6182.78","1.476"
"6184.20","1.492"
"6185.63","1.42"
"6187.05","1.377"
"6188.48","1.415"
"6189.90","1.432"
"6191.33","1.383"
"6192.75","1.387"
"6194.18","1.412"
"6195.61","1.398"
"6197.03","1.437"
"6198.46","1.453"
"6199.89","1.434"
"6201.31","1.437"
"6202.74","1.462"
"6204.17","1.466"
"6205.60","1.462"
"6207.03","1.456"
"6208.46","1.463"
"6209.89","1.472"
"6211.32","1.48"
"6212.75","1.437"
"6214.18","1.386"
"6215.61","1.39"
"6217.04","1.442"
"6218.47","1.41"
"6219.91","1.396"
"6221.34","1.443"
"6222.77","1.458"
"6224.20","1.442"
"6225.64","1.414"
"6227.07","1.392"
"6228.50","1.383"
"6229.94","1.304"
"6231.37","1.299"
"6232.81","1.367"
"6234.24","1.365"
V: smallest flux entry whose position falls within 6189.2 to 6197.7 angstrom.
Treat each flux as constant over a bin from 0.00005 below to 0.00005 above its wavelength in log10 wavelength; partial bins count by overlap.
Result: 1.383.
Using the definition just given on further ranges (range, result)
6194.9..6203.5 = 1.398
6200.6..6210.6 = 1.437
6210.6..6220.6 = 1.386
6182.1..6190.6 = 1.377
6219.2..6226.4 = 1.396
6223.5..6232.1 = 1.299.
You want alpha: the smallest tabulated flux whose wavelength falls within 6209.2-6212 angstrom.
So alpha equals 1.472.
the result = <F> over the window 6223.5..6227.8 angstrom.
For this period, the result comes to 1.42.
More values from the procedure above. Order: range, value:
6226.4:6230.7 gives 1.36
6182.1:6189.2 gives 1.44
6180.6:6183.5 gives 1.45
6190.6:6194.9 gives 1.39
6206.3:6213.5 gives 1.46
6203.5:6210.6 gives 1.46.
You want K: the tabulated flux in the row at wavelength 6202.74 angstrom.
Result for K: 1.462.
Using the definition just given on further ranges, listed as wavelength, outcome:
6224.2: 1.442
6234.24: 1.365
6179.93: 1.426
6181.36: 1.429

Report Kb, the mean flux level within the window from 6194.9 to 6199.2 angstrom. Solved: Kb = 1.43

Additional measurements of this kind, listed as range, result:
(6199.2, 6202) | 1.44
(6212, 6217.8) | 1.42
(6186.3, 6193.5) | 1.4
